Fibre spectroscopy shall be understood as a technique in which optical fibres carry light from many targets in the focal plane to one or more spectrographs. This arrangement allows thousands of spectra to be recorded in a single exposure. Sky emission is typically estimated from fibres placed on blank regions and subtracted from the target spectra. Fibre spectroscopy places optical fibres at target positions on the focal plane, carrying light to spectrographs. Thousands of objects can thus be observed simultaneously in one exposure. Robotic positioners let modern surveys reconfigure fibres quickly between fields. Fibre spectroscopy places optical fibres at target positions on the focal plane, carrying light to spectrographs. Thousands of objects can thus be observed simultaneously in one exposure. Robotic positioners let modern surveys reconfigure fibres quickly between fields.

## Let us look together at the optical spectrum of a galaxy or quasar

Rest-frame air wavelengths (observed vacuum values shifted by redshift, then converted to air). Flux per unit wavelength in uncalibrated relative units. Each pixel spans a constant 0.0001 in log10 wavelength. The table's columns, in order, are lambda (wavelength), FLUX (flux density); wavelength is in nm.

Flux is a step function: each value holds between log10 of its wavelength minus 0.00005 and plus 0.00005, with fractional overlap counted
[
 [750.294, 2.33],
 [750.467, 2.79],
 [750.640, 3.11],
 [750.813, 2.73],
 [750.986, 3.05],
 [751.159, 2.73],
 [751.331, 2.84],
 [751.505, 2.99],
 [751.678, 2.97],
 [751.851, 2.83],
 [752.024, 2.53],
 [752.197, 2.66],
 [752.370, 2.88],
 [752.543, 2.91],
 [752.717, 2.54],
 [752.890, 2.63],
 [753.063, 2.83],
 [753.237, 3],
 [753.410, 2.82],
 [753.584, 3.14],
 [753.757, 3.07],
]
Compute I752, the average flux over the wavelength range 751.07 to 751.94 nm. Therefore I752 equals 2.87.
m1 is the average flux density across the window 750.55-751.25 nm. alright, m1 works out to 2.91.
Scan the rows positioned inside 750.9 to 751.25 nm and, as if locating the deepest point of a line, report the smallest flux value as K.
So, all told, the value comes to 2.73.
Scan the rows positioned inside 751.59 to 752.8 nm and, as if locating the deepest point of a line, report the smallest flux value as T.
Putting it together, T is 2.53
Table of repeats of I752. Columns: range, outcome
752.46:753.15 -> 2.73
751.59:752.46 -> 2.78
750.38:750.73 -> 2.94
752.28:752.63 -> 2.89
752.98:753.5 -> 2.88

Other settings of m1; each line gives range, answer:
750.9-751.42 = 2.87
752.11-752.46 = 2.78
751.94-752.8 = 2.71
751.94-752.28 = 2.6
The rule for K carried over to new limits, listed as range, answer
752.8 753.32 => 2.63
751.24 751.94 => 2.83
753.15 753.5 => 2.82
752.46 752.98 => 2.54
